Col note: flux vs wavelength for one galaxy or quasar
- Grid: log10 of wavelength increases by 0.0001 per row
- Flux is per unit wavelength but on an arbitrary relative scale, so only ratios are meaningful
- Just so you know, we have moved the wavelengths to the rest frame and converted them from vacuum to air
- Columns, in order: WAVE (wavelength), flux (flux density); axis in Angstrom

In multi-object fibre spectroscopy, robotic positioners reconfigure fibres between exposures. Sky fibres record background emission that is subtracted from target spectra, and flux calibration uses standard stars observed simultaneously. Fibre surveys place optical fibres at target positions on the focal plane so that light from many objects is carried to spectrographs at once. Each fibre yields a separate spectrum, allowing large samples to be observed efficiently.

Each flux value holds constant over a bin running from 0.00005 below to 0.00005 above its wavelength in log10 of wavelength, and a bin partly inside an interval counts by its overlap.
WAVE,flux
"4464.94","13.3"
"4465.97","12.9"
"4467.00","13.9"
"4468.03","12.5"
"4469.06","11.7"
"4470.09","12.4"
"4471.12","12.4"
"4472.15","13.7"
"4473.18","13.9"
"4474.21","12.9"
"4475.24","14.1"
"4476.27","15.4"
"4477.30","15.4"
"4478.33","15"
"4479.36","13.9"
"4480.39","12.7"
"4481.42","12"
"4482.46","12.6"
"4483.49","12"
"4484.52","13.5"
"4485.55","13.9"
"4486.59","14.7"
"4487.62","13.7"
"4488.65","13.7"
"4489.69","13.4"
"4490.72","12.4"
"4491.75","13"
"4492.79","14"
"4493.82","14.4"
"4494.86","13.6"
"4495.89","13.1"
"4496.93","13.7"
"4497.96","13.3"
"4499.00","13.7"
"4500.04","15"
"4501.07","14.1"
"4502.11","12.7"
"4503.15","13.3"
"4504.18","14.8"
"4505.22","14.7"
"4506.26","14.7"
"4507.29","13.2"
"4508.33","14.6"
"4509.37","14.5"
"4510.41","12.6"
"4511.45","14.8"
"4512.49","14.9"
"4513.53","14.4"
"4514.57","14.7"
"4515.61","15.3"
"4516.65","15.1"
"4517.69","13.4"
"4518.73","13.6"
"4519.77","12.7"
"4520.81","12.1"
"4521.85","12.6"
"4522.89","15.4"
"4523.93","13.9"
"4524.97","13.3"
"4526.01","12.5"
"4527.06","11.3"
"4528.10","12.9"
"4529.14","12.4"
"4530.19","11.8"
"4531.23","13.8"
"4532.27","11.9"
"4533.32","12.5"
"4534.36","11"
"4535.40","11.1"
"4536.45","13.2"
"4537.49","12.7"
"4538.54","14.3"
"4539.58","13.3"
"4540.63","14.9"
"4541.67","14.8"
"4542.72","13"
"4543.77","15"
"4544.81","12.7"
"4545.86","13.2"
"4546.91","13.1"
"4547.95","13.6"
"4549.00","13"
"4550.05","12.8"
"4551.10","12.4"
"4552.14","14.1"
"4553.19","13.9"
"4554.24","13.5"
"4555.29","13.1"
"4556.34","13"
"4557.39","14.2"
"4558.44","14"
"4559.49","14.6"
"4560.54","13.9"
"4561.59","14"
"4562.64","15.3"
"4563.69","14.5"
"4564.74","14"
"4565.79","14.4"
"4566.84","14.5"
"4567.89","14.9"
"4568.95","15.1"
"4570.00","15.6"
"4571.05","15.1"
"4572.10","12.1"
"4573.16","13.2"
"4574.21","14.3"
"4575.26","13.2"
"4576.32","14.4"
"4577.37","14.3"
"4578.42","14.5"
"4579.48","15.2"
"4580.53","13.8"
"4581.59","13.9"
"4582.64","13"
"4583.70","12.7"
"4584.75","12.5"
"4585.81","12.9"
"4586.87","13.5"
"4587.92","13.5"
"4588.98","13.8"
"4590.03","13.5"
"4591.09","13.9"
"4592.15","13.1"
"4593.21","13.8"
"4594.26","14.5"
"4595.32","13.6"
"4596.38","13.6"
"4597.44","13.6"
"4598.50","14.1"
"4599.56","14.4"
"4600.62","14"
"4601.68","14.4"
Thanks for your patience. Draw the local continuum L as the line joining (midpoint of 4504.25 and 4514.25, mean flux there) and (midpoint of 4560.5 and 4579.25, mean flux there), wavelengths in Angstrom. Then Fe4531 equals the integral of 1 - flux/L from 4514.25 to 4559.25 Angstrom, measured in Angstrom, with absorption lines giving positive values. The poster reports 3.2 Angstrom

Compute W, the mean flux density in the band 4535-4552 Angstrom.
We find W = 13.4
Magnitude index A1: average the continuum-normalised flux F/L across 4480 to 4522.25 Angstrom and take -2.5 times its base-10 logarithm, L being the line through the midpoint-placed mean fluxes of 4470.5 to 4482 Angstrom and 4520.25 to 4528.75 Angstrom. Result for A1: -0.03 mag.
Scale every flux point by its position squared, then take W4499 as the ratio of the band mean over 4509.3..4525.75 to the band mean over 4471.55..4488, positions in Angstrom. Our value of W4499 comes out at 1.03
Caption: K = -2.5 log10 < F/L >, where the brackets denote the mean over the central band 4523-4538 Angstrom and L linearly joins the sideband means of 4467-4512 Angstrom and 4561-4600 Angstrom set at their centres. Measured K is 0.10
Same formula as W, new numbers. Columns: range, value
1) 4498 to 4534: 13.6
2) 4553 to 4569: 14.2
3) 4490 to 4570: 13.6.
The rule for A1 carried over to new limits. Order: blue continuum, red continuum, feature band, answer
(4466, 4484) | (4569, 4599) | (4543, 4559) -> 0.02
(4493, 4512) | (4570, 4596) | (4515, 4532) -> 0.05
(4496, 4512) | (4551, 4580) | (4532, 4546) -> 0.07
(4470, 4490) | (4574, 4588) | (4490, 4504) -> 0.00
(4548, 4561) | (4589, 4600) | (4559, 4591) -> -0.03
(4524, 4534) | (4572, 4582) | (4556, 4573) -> -0.06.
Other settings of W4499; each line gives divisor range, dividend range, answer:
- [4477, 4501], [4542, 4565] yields 1.04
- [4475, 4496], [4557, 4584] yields 1.08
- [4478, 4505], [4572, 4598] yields 1.05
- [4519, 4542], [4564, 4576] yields 1.12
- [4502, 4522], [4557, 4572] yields 1.06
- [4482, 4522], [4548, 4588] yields 1.04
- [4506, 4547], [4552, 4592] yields 1.06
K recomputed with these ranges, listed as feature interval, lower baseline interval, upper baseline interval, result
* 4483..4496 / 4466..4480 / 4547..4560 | 0.005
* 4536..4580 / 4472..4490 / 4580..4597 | -0.031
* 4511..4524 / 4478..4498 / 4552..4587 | -0.035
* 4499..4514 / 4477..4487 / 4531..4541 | -0.075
